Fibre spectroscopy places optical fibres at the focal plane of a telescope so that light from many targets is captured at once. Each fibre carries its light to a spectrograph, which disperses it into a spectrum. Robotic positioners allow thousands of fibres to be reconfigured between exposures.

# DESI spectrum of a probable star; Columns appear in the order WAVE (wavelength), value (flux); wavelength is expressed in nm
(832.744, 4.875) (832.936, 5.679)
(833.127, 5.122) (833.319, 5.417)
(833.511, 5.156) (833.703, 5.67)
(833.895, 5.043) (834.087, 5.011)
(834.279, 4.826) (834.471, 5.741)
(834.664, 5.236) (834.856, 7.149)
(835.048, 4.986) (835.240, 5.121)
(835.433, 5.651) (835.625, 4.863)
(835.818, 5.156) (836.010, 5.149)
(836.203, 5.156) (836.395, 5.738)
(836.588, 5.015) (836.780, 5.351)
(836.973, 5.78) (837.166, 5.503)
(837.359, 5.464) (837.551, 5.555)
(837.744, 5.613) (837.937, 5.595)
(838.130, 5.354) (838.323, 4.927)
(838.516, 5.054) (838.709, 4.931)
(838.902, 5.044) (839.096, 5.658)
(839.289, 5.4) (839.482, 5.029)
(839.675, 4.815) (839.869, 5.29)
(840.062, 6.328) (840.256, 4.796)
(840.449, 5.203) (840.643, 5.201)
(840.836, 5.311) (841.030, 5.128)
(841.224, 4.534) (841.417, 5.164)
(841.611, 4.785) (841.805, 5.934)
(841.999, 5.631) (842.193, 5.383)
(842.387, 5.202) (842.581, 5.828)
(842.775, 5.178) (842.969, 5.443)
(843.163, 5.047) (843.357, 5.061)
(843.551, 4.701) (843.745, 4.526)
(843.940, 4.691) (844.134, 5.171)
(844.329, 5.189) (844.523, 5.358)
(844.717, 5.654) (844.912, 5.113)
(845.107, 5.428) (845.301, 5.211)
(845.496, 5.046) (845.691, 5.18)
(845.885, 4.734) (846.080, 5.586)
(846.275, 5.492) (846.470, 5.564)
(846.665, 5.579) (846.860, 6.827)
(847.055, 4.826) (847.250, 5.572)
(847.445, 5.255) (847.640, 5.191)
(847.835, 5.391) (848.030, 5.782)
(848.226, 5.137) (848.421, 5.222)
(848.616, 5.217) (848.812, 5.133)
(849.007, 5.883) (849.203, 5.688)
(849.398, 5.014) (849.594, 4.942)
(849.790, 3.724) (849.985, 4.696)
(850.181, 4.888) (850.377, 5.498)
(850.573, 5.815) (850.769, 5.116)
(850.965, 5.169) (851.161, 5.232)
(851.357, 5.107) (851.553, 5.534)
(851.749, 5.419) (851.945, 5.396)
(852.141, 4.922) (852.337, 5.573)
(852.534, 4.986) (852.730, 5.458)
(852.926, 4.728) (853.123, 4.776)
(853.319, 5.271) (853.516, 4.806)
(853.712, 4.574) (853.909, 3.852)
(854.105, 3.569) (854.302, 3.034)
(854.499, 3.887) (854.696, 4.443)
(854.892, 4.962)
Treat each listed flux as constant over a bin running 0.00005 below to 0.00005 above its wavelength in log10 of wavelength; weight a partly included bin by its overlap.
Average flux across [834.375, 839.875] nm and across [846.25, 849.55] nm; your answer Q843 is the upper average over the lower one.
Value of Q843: 1.0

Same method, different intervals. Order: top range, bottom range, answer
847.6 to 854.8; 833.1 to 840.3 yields 0.93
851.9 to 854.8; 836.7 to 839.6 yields 0.86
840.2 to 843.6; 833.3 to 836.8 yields 0.98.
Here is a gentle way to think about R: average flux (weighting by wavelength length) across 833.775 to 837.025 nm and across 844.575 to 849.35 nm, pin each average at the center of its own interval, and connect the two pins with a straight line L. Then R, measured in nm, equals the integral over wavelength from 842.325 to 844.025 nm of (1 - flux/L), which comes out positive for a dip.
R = 0.10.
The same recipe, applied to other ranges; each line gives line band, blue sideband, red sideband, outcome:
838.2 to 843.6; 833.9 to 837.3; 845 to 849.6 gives 0.15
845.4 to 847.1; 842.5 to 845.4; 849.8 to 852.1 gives -0.09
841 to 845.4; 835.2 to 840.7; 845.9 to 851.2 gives 0.09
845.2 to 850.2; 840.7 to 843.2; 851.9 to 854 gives -0.16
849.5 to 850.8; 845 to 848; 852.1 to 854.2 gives 0.03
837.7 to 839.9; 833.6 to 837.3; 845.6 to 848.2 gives 0.07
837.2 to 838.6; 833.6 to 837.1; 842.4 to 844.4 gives -0.03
